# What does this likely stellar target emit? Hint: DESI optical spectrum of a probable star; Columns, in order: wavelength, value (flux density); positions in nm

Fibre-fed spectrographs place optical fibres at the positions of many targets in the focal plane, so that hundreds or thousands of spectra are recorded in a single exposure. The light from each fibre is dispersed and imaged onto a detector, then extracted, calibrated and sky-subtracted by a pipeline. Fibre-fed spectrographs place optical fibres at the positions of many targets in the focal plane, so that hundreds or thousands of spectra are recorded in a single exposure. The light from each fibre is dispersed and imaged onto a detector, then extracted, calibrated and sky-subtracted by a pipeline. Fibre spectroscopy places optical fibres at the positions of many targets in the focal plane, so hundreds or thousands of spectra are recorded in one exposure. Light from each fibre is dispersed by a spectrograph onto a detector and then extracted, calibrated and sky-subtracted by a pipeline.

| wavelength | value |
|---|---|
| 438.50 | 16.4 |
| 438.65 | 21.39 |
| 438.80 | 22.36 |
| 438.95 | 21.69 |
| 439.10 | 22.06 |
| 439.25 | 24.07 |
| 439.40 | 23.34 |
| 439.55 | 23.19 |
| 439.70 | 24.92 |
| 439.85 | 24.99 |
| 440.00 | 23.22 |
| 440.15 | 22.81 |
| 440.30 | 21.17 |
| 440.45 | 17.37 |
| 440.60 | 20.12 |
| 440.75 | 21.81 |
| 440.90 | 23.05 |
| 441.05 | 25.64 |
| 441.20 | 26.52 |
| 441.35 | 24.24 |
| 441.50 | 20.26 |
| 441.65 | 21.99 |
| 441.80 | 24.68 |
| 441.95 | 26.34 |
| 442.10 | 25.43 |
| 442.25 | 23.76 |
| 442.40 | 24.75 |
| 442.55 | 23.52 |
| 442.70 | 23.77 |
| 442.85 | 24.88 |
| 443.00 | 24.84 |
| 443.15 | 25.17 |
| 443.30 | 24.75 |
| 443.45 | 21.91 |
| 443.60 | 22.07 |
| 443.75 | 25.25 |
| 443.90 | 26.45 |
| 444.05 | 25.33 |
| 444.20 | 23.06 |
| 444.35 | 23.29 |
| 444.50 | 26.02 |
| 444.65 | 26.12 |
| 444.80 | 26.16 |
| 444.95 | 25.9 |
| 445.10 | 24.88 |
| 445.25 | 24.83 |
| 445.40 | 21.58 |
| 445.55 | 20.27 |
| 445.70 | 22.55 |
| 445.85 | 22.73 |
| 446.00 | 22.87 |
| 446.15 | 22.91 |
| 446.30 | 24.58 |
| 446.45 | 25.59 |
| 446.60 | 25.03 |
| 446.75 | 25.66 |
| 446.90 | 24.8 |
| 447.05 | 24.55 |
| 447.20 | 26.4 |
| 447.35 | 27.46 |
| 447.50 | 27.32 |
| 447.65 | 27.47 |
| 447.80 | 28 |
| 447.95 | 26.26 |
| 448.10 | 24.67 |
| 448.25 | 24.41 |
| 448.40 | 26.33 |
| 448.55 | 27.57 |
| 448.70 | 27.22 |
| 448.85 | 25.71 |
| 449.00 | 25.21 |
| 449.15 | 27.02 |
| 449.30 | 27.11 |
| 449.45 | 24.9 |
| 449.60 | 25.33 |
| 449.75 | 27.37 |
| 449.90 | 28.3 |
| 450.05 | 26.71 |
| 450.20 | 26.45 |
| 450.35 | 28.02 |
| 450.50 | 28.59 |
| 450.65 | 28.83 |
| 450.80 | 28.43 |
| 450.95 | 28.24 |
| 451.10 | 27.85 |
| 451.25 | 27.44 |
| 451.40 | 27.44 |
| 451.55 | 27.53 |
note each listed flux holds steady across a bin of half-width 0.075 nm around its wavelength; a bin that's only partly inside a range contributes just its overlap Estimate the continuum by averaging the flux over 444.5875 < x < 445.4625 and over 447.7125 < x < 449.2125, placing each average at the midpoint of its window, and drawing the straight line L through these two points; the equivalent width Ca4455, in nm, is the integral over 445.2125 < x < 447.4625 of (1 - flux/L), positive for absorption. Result 0.11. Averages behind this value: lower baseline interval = 24.9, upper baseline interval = 26.2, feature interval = 24.2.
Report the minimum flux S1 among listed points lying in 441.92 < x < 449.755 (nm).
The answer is 20.27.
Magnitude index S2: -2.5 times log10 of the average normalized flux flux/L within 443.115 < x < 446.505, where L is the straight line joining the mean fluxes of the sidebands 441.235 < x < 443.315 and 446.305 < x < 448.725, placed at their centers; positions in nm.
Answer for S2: 0.05 mag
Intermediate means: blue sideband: 24.2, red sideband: 26.1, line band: 24.1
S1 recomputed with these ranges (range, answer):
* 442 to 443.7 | 21.91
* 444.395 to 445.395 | 24.83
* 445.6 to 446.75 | 22.55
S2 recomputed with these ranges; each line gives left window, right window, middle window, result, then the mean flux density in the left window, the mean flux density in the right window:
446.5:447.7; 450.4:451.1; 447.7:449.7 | 0.04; 26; 28.4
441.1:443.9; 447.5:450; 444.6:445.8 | 0.05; 24.2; 26.5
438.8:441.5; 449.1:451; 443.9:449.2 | 0.03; 22.9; 27.3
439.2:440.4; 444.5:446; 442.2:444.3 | -0.02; 23.3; 23.9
